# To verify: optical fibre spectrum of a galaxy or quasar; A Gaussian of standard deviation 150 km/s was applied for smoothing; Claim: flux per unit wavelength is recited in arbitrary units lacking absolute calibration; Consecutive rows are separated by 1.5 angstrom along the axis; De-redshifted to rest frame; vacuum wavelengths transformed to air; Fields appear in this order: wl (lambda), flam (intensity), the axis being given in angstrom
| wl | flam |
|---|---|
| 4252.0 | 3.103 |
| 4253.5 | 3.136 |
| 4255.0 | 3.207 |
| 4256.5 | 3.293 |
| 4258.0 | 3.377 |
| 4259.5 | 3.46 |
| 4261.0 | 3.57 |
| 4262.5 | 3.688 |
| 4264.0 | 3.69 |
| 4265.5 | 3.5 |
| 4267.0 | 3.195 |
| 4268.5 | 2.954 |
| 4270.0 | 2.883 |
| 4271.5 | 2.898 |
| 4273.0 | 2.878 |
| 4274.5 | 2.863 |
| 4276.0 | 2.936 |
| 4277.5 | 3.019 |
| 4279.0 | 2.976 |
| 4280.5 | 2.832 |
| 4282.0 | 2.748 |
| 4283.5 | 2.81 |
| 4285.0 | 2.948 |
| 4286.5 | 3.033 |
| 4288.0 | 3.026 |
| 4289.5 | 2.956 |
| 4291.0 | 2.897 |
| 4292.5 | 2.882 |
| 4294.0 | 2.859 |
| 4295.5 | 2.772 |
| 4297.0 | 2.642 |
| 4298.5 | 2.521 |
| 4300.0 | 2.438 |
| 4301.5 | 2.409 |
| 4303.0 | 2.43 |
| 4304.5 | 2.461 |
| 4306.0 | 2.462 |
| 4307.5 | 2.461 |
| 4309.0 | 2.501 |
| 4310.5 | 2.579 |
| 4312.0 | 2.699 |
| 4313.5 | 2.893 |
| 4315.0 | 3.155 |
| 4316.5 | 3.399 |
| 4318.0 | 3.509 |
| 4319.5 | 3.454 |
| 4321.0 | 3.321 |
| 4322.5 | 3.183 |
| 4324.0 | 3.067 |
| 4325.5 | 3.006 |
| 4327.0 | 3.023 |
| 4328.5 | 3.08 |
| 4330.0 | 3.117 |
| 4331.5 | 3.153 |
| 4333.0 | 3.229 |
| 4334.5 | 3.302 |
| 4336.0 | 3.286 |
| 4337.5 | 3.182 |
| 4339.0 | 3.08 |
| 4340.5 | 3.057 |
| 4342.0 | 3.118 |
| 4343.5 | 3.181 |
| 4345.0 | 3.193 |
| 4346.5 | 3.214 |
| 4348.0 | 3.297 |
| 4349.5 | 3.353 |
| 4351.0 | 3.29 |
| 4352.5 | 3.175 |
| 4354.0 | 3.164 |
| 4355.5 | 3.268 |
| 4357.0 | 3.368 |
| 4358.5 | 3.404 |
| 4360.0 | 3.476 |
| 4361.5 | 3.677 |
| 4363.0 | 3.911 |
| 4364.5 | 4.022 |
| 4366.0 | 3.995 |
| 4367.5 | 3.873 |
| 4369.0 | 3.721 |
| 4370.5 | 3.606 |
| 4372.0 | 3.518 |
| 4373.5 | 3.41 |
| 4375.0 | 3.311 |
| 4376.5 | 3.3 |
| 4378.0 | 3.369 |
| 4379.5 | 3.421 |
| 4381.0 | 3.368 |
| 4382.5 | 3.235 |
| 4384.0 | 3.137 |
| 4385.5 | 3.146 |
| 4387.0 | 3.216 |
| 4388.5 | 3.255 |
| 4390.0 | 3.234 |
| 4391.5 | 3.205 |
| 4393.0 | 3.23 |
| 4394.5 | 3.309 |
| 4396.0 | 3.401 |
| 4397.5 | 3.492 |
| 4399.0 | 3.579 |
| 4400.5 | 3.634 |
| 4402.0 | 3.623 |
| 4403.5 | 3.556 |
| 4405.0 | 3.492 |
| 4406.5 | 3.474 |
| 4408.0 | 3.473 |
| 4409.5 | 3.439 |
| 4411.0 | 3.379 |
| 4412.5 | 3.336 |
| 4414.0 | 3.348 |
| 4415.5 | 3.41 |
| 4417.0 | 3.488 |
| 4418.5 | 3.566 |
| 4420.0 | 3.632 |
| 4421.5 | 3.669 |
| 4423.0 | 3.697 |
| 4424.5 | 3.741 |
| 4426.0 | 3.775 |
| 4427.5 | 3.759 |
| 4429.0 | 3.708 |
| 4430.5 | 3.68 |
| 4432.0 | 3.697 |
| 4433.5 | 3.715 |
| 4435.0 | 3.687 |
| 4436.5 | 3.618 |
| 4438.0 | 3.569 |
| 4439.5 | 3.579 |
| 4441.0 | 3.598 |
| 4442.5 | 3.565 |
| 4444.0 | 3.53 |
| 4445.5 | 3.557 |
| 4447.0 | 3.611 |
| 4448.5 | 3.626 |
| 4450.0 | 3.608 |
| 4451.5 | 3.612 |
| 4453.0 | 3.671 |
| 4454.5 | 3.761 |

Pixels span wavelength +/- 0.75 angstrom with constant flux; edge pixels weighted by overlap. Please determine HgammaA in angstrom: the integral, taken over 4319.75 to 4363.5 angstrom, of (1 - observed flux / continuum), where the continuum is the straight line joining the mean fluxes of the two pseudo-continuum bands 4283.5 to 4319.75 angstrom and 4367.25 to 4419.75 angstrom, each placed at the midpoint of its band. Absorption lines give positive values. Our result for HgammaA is -2.6 angstrom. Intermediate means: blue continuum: 2.8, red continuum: 3.41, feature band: 3.25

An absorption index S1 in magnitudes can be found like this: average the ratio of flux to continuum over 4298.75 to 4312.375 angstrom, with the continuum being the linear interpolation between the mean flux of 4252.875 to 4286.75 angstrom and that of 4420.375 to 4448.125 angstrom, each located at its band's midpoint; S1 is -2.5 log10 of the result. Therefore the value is 0.29 mag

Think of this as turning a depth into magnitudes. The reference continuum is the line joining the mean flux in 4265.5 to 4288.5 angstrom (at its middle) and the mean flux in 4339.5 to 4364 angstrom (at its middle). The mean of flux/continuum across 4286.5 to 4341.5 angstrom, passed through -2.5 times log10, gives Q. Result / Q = 0.07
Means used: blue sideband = 2.95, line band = 2.93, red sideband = 3.33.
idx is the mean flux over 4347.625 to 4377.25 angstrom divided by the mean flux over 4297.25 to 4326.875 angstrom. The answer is 1.24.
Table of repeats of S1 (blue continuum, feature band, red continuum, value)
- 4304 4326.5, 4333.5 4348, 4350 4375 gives 0.028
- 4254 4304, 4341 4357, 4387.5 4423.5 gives 0.005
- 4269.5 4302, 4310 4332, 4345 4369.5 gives 0.016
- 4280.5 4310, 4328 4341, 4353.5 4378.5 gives 0.002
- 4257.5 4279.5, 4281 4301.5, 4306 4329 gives 0.114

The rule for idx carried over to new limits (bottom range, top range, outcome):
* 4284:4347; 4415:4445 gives 1.23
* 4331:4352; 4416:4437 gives 1.14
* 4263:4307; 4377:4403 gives 1.17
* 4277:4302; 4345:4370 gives 1.25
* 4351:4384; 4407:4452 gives 1.03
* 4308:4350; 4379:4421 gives 1.09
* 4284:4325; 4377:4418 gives 1.19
